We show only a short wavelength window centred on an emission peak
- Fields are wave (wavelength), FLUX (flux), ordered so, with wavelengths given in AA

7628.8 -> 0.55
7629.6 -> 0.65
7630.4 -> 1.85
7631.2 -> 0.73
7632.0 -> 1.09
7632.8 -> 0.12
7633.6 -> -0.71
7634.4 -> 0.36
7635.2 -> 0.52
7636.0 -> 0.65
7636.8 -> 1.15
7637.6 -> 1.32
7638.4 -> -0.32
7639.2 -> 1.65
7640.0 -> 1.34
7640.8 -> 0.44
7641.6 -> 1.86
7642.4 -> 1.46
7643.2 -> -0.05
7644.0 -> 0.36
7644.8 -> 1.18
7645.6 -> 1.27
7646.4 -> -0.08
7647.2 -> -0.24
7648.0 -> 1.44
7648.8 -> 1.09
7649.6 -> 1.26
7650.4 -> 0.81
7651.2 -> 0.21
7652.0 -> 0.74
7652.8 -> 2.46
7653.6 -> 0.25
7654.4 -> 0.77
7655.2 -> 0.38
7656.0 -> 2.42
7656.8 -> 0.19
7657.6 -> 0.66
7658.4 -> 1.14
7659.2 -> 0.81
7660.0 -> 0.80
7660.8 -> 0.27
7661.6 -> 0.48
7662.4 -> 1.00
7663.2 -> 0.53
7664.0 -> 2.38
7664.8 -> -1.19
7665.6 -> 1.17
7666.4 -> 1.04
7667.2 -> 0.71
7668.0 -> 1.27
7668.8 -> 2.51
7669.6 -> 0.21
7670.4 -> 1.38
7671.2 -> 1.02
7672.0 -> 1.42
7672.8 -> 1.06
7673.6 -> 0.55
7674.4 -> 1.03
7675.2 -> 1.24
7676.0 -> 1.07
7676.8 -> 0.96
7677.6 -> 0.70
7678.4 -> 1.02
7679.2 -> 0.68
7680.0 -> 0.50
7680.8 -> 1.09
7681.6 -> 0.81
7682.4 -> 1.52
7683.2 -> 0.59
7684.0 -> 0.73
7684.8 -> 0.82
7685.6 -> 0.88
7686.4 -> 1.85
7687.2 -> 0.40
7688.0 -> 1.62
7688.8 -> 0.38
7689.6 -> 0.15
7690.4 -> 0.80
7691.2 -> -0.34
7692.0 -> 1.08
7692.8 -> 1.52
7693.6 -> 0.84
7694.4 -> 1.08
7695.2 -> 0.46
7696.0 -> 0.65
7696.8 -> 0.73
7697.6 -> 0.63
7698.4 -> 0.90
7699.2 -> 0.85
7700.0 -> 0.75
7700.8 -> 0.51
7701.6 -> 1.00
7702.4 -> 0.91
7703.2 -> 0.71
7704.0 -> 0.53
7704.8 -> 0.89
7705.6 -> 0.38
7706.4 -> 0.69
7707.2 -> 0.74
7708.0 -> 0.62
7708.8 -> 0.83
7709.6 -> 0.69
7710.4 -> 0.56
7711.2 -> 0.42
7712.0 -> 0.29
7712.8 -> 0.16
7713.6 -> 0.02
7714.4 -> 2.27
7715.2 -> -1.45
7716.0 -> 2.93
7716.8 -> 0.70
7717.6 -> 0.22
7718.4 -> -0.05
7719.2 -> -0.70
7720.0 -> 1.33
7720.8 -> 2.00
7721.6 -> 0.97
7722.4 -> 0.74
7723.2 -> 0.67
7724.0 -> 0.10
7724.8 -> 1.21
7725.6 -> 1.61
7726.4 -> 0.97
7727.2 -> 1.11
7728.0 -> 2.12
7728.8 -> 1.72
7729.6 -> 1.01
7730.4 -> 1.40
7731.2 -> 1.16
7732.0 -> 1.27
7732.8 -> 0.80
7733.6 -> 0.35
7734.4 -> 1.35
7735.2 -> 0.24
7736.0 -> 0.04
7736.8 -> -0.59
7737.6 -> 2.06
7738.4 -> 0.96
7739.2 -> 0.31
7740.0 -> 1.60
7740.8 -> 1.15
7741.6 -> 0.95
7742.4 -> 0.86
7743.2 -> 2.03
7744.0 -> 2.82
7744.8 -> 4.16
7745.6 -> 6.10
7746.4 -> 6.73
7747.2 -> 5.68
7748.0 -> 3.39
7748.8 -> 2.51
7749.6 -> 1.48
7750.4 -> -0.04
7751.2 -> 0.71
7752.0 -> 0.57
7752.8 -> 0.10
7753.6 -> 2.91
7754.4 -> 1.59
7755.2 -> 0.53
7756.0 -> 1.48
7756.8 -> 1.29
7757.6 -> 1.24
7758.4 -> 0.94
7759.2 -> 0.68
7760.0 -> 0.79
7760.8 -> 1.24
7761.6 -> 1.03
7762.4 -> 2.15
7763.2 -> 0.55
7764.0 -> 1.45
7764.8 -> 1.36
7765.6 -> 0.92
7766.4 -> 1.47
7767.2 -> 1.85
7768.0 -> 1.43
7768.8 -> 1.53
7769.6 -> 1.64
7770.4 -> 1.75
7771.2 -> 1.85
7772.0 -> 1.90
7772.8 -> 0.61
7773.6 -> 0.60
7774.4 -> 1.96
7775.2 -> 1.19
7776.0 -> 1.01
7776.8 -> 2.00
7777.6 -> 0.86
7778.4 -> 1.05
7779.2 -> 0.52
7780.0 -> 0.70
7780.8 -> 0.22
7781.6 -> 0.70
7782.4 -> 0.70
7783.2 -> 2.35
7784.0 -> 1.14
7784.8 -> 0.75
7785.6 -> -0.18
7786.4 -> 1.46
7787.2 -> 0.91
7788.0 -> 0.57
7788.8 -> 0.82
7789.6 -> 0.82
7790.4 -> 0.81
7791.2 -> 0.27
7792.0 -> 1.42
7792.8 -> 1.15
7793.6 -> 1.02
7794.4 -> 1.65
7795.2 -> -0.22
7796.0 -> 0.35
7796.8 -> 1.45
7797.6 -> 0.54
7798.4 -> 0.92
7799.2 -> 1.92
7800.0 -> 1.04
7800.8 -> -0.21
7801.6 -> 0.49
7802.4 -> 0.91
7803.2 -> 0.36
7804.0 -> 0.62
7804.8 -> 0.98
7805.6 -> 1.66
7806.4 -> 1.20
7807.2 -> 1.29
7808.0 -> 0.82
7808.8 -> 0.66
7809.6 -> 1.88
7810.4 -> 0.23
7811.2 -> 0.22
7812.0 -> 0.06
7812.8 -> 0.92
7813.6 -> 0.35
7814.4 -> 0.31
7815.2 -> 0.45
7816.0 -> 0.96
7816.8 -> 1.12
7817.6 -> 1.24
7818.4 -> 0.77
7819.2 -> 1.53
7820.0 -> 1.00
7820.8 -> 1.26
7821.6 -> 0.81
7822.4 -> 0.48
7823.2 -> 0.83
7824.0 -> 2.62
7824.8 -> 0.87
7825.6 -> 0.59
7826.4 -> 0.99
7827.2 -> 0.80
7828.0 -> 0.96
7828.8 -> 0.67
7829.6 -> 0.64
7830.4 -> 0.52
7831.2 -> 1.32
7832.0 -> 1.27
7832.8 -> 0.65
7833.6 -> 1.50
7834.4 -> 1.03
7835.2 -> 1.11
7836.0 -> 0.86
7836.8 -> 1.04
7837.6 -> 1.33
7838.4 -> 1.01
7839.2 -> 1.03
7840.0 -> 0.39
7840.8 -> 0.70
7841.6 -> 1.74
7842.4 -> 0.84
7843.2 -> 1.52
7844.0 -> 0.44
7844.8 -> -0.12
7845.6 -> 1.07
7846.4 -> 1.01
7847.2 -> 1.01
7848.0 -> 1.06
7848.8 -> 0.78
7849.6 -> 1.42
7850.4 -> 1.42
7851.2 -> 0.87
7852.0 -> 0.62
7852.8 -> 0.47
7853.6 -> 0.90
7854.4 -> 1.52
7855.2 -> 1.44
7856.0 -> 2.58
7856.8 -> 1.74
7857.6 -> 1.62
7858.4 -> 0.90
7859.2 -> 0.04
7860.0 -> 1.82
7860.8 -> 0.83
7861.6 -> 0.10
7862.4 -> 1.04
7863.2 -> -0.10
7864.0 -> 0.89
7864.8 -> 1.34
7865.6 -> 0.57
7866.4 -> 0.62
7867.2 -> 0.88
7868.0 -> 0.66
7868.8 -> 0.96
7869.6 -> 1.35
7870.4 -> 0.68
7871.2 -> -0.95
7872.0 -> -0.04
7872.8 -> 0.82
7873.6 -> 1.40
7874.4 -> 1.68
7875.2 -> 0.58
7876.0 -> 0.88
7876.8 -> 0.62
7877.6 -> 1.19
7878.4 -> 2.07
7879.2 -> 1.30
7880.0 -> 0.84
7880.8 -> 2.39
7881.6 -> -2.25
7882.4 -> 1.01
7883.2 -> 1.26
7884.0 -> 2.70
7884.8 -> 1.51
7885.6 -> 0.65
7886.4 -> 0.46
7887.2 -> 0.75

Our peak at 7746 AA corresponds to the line H-alpha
